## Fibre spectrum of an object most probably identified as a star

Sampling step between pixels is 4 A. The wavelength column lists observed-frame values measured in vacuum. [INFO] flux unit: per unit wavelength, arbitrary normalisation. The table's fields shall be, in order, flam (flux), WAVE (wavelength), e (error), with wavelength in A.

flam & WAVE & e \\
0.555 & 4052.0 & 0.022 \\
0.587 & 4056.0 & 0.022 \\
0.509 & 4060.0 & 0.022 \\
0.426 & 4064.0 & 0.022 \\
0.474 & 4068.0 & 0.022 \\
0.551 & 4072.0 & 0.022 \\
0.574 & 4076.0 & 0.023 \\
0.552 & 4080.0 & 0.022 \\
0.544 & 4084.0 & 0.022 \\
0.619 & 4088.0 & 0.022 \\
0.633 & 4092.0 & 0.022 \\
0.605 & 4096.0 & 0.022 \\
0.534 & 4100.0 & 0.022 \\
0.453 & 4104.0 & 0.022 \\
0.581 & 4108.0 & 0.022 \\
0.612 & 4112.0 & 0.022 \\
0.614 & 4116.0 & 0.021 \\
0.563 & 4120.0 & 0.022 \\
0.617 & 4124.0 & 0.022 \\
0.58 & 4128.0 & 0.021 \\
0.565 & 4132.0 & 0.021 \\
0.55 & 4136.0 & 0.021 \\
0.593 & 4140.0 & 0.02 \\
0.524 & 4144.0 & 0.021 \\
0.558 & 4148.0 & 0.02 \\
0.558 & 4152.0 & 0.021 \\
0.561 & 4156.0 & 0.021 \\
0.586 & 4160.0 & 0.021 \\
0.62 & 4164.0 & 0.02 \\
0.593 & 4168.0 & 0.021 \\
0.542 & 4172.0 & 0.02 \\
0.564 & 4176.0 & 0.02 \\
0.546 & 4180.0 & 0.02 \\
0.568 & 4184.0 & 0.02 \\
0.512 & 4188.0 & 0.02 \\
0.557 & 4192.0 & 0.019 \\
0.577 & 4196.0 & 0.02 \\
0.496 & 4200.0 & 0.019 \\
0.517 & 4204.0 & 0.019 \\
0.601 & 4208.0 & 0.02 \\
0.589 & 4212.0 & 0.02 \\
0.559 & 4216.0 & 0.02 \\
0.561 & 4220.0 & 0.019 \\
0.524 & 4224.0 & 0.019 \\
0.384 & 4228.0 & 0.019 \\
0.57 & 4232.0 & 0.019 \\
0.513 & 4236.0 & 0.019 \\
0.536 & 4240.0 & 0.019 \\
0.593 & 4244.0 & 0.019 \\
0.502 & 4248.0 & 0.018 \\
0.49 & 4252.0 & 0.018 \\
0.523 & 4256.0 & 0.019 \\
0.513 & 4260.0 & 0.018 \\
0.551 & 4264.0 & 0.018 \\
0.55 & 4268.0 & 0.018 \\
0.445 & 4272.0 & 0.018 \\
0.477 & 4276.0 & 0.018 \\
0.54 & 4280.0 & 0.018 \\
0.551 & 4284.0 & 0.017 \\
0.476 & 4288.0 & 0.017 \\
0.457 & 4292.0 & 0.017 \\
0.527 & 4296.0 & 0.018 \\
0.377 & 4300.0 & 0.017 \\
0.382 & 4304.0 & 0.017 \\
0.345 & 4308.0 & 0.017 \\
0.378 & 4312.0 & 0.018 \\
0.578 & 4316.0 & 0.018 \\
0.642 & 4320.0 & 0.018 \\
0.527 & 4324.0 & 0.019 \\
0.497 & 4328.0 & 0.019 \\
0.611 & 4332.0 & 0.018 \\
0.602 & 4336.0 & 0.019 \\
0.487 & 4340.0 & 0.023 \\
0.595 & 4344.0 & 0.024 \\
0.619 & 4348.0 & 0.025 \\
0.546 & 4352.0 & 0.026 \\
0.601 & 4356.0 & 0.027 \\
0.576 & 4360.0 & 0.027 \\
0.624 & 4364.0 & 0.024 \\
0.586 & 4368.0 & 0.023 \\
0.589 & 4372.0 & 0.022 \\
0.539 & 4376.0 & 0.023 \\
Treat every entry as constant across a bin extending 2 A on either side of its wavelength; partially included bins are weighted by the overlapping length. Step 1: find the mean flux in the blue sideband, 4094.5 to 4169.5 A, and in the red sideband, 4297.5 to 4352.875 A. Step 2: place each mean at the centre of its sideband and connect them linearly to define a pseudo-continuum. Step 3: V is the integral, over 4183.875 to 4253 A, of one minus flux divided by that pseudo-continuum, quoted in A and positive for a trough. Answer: 1.2 A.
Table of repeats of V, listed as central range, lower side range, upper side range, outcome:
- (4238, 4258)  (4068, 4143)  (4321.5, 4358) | 1.38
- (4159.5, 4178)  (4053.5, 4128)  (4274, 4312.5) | -2.22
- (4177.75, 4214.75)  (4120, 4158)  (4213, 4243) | -0.78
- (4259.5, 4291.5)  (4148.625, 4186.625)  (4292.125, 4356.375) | 1.34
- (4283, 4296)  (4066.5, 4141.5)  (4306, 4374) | 1.43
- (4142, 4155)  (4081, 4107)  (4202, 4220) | 0.40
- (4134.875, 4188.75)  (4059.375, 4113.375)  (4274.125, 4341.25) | -3.37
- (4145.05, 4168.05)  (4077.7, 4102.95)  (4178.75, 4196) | -0.75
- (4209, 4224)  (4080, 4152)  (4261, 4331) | -1.11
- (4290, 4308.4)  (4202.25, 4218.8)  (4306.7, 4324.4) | 3.05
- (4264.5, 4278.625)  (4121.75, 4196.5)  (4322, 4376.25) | 1.75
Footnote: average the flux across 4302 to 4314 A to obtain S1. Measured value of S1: 0.368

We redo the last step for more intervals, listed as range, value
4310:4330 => 0.524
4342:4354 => 0.587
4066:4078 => 0.533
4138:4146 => 0.558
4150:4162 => 0.568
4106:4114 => 0.597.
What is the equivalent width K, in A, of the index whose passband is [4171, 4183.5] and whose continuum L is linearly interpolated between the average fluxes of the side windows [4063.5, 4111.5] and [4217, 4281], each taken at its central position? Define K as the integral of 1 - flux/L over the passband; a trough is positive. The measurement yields -0.49 A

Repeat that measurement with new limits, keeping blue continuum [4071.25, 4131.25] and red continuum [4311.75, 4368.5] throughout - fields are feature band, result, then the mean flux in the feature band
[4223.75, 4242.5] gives 2.2 A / 0.506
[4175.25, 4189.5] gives 0.7 A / 0.547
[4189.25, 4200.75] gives 0.5 A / 0.546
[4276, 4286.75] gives 0.8 A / 0.528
